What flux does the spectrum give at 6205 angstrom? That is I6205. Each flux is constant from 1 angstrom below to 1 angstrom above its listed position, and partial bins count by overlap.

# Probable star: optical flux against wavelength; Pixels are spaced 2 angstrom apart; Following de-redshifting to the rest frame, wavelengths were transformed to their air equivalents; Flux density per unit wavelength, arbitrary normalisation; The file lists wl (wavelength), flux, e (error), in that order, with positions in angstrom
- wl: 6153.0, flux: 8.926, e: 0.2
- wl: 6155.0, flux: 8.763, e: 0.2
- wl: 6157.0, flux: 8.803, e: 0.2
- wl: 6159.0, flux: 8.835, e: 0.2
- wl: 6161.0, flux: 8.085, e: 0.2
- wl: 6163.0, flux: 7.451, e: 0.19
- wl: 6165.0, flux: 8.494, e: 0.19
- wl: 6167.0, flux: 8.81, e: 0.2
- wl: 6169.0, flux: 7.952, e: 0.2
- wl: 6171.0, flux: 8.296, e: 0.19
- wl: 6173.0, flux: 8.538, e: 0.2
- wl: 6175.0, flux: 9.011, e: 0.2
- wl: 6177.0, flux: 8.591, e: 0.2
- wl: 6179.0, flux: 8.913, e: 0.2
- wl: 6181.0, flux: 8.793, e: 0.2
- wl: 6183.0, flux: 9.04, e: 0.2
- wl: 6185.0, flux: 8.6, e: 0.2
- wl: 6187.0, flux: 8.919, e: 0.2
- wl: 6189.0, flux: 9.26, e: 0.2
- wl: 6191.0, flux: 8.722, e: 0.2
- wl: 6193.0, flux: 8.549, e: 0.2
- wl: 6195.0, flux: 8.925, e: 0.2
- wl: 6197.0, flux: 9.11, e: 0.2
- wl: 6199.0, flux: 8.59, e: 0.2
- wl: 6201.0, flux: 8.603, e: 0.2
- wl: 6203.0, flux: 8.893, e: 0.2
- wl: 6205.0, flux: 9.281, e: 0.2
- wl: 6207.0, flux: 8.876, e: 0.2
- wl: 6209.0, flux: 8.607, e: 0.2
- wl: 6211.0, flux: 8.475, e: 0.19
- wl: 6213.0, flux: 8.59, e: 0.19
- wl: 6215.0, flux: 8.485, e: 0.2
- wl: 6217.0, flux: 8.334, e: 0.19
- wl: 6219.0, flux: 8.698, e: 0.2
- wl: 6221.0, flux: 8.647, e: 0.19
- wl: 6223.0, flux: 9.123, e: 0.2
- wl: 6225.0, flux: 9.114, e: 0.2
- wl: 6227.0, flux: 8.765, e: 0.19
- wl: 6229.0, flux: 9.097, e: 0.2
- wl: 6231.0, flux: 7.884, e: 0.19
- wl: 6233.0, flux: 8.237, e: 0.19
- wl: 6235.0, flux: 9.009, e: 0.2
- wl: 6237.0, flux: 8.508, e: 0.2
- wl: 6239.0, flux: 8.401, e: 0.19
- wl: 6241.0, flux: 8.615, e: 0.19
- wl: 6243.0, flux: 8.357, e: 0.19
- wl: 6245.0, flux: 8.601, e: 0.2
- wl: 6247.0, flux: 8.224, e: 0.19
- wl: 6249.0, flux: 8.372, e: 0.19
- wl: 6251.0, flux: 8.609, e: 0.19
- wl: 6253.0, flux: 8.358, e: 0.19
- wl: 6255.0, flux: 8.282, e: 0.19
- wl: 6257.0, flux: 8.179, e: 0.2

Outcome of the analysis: 9.281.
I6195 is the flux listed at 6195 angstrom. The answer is 8.925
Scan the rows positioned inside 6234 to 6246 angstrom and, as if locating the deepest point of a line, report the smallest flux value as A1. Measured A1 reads 8.357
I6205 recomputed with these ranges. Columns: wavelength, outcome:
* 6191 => 8.722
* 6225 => 9.114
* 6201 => 8.603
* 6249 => 8.372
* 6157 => 8.803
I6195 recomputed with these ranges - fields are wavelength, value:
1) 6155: 8.763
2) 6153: 8.926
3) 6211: 8.475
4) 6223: 9.123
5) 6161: 8.085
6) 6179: 8.913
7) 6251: 8.609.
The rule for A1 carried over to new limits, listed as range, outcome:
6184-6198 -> 8.549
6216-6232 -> 7.884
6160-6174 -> 7.451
